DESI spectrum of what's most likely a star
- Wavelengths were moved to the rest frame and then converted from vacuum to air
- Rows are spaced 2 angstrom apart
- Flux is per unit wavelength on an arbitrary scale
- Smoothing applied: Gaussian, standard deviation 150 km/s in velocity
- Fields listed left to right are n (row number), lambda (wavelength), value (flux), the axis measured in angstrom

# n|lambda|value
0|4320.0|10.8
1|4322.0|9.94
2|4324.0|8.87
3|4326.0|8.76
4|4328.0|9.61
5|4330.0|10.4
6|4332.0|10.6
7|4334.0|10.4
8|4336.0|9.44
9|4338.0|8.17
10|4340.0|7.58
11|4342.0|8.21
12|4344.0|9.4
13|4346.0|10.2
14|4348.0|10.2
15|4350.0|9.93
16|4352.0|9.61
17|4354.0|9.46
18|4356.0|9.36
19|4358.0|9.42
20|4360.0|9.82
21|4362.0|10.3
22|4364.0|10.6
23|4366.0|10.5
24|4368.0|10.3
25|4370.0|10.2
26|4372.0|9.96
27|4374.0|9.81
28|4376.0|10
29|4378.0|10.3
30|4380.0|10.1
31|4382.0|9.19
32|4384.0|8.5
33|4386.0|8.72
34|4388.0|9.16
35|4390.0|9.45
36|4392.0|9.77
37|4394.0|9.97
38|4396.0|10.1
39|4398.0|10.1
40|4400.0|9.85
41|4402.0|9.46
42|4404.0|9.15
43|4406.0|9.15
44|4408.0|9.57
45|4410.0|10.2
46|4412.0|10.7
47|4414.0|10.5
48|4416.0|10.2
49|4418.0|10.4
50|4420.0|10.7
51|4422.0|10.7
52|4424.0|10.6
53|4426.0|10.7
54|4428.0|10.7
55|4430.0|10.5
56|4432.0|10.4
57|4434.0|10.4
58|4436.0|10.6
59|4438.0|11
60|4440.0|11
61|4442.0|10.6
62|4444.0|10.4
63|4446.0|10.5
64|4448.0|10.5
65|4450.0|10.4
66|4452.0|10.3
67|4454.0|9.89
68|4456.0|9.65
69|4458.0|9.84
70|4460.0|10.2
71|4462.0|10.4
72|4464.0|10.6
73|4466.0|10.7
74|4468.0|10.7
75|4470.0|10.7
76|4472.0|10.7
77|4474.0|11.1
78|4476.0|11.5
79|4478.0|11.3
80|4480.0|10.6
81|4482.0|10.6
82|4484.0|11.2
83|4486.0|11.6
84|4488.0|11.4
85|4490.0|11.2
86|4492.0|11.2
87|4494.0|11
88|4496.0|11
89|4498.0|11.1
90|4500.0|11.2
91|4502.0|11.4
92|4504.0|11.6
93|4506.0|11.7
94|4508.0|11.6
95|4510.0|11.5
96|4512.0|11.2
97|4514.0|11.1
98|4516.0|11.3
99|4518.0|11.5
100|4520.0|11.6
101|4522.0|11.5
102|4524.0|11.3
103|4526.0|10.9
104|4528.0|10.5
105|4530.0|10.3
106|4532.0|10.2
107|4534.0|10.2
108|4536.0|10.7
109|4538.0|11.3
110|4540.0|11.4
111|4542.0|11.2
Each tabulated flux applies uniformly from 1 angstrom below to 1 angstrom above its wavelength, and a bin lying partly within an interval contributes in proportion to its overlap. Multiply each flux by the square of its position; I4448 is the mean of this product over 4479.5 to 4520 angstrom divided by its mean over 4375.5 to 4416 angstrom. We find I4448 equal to 1.2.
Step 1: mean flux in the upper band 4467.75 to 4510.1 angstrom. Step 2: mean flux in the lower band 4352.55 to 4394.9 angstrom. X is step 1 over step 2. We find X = 1.15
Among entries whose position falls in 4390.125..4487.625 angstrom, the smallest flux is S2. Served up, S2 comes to 9.15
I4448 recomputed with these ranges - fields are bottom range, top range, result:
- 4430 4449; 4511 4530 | 1.09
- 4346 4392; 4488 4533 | 1.22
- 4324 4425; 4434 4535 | 1.17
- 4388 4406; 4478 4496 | 1.20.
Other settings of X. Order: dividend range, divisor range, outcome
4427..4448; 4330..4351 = 1.12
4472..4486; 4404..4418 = 1.10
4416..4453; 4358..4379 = 1.04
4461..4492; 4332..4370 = 1.14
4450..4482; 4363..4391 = 1.08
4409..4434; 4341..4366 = 1.08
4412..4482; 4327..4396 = 1.09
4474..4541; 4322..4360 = 1.18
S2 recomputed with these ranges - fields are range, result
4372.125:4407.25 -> 8.5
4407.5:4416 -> 9.57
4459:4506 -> 10.2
